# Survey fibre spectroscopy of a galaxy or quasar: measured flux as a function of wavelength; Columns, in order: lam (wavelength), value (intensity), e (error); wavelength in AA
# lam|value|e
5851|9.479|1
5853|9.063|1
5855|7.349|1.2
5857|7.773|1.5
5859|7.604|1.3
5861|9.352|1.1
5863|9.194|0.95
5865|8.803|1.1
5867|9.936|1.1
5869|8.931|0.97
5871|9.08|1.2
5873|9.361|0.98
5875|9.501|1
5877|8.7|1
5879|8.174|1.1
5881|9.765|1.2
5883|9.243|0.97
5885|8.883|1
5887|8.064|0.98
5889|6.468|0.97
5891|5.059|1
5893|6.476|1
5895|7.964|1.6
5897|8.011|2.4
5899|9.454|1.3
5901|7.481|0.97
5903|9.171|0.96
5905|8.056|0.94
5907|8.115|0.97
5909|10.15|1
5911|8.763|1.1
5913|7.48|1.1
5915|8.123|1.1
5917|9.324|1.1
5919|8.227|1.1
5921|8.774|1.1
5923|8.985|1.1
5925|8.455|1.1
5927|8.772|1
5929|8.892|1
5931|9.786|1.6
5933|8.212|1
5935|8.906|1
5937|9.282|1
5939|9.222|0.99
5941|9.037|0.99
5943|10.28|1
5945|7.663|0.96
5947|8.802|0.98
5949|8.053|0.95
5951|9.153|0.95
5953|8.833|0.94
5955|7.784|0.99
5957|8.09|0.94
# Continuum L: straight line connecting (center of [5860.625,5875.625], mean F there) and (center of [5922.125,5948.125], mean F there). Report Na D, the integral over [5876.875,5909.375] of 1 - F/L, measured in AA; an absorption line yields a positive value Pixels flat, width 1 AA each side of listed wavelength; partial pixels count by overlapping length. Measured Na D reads 3.56 AA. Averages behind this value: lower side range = 9.26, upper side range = 8.94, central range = 8.14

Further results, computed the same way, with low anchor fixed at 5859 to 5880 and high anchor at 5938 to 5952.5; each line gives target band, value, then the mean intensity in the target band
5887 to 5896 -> 2.3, 6.67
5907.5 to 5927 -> 0.6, 8.69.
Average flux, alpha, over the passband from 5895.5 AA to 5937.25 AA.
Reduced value 8.67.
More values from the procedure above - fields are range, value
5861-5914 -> 8.49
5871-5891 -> 8.52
